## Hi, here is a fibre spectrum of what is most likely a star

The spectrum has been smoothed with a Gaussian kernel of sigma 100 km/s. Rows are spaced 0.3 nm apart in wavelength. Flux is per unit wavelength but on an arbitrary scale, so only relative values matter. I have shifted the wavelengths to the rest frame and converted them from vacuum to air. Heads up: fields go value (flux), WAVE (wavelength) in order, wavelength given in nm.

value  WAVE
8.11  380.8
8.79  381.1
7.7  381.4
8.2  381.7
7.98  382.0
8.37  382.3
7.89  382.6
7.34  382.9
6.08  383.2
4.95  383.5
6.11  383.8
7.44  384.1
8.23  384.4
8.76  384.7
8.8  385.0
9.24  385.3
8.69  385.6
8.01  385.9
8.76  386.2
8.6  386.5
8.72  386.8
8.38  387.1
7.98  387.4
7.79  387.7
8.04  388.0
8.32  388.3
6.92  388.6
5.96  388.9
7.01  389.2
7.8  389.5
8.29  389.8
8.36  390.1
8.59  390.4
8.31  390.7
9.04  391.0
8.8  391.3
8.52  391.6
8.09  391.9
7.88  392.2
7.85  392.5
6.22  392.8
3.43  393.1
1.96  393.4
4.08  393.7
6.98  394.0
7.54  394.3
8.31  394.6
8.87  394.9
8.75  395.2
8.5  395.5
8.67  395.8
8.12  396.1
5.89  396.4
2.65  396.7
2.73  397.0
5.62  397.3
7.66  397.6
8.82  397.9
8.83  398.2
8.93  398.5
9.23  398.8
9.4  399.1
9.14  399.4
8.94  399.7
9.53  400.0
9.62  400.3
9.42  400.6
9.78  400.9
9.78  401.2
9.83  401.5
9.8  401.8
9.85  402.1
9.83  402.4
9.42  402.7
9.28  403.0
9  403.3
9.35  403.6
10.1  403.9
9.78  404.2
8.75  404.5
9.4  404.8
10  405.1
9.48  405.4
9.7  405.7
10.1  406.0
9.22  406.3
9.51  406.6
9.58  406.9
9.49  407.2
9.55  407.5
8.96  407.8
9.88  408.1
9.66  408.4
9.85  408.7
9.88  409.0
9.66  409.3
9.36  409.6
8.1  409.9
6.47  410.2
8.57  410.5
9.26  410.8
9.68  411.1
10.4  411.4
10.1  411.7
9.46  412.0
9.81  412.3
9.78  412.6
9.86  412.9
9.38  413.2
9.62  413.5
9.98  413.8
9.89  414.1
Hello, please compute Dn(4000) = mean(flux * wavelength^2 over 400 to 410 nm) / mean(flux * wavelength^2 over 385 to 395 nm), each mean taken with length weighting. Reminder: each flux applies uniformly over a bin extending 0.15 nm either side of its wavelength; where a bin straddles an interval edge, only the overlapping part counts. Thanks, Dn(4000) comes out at 1.4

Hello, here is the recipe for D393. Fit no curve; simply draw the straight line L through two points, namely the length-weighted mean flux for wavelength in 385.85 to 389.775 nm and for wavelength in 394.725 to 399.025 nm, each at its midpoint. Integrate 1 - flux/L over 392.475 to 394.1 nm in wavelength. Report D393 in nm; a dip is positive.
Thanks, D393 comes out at 0.60 nm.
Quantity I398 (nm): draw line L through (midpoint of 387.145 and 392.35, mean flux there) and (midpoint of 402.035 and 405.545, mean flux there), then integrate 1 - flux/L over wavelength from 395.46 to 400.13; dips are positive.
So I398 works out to 0.653 nm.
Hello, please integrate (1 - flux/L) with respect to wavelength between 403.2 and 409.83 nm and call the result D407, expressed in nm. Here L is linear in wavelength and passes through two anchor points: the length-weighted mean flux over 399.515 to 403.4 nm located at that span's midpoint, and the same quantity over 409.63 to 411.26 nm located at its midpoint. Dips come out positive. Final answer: -0.44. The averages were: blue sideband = 9.55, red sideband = 8.5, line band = 9.54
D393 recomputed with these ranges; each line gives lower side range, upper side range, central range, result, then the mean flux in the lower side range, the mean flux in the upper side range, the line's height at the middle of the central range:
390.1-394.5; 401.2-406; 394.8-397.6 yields 0.43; 7.01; 9.59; 7.9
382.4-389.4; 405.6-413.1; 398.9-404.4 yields -0.41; 7.74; 9.43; 8.88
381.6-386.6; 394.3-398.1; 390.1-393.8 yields 0.19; 7.84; 7.09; 7.35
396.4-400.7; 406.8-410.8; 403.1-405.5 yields -0.26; 7.81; 9.15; 8.56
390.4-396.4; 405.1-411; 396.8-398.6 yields 0.23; 7.36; 9.3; 7.93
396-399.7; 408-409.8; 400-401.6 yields -0.35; 7.31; 9.67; 7.94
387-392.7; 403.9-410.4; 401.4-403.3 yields -0.13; 7.98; 9.36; 8.98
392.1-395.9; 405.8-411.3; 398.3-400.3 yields -0.39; 6.81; 9.28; 7.71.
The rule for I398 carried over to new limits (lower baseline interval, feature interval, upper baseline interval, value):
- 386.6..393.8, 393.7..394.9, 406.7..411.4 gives 0.071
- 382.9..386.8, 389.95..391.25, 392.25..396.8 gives -0.275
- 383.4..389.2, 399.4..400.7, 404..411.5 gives -0.075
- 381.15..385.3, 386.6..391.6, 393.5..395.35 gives -0.406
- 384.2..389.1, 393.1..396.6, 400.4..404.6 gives 0.815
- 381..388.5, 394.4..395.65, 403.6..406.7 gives 0.031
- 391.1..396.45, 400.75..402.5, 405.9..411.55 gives -0.318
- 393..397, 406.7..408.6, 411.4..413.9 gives -0.156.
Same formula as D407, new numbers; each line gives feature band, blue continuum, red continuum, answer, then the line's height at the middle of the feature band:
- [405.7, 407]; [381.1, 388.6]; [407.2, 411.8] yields -0.071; 9.12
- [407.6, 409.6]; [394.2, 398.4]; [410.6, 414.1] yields -0.102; 9.16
